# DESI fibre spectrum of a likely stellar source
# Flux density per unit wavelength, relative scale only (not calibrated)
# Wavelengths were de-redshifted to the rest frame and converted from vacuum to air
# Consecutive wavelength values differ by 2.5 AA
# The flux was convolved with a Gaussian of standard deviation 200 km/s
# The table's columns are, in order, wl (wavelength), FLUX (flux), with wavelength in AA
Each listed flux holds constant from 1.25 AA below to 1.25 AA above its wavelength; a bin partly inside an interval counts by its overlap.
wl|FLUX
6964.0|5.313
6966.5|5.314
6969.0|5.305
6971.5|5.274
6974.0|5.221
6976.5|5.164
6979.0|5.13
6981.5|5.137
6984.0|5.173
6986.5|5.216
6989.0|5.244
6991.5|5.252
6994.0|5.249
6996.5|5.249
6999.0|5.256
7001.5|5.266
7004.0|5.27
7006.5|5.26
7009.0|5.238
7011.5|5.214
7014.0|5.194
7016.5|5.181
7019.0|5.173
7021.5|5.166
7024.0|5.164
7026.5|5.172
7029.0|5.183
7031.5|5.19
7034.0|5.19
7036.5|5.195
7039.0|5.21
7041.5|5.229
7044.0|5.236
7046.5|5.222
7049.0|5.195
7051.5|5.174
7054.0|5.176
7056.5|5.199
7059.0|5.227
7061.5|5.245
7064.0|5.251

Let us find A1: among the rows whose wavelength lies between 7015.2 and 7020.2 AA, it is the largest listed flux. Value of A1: 5.181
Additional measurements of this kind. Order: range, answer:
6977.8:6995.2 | 5.252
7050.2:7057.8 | 5.199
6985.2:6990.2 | 5.244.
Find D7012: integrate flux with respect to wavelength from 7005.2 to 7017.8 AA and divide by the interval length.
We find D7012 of 5.22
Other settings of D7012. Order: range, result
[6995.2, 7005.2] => 5.26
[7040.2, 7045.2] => 5.23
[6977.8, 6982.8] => 5.13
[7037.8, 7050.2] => 5.22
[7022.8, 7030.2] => 5.17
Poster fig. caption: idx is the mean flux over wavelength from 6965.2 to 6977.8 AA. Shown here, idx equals 5.26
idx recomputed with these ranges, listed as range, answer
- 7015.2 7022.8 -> 5.17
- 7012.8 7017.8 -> 5.19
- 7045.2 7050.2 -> 5.21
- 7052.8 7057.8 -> 5.19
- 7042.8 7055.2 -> 5.2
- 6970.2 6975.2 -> 5.25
